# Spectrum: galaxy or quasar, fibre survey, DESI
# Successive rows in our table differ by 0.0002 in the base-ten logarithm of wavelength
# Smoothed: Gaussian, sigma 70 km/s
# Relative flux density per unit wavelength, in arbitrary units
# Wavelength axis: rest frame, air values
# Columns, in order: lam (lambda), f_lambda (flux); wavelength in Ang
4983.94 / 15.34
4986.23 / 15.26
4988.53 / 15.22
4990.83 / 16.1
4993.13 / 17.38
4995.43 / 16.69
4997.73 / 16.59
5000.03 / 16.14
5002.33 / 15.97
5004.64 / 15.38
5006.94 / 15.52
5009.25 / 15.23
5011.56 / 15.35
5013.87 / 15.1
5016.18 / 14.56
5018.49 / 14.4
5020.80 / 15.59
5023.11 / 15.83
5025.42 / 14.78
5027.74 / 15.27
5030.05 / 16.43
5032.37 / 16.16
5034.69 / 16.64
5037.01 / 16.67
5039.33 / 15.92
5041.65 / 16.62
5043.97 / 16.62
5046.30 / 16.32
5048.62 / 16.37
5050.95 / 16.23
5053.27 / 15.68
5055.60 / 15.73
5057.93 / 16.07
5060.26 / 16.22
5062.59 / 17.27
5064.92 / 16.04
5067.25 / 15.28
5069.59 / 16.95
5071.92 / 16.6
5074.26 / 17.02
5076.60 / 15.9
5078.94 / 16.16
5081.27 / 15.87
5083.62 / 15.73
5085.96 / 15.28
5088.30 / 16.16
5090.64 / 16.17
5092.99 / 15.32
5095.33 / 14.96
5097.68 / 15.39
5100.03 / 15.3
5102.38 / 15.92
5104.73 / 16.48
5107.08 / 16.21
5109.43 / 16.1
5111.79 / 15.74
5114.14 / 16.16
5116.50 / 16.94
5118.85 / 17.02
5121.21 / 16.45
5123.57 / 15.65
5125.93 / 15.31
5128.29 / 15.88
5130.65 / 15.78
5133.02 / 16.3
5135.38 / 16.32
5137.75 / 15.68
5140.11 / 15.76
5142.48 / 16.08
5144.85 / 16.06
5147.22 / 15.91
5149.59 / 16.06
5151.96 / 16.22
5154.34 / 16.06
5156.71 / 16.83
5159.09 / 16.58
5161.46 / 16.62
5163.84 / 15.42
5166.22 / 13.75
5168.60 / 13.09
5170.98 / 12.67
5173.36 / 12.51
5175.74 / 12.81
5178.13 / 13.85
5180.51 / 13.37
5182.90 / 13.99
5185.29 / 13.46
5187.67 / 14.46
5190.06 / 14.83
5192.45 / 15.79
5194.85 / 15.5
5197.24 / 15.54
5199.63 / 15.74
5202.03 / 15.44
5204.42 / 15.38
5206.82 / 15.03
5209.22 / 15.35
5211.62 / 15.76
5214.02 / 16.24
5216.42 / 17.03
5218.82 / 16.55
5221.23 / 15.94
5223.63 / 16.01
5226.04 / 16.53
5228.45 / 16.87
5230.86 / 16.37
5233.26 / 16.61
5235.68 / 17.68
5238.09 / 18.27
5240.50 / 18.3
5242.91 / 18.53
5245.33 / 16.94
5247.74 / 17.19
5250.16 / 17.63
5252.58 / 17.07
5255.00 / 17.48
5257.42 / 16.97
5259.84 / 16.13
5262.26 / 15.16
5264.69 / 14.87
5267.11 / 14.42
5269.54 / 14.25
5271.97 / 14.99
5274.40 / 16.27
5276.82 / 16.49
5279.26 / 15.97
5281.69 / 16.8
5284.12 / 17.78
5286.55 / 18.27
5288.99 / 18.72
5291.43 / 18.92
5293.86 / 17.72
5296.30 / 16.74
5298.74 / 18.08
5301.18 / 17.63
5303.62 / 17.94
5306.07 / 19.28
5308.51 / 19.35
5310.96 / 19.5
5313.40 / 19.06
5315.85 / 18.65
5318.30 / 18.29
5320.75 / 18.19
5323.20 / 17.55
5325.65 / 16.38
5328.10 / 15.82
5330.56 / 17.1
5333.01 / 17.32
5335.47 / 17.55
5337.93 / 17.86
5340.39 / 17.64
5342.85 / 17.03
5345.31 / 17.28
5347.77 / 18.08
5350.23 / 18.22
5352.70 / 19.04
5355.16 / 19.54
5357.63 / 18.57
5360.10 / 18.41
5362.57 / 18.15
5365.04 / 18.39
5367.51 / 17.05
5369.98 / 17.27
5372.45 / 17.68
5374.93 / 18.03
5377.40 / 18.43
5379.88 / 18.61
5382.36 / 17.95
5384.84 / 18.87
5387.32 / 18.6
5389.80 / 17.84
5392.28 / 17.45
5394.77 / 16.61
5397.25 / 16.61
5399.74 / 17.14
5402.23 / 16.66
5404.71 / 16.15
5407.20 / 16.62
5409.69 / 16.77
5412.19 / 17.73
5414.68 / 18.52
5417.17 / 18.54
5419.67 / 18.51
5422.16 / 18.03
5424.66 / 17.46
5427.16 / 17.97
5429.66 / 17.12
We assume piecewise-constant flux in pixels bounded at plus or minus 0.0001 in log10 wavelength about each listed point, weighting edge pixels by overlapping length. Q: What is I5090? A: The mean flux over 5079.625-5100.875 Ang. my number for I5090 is 15.6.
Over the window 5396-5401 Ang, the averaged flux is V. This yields 16.9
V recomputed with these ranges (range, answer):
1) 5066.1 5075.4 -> 16.5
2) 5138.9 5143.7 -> 15.9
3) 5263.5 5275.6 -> 15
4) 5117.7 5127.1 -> 16.1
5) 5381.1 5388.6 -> 18.5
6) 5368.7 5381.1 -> 18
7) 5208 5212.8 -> 15.5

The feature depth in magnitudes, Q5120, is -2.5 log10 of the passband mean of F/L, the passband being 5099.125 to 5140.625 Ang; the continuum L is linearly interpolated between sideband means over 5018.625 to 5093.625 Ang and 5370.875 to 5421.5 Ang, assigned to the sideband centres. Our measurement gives 0.02 mag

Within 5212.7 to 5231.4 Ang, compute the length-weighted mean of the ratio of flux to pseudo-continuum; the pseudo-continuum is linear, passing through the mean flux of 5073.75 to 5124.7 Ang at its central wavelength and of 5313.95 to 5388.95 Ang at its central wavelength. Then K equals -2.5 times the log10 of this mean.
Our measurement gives 0.03 mag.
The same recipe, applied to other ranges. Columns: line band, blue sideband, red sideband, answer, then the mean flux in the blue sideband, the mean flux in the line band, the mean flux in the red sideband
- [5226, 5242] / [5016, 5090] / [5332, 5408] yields -0.02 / 16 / 17.3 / 17.8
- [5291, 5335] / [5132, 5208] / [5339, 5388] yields -0.04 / 15.1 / 17.9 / 18.1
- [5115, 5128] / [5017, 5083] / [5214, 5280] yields 0.00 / 16.1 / 16.2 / 16.5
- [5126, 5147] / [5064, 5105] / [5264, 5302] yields 0.01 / 15.9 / 15.9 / 16.8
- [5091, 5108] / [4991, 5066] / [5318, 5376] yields 0.05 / 16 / 15.7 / 17.8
